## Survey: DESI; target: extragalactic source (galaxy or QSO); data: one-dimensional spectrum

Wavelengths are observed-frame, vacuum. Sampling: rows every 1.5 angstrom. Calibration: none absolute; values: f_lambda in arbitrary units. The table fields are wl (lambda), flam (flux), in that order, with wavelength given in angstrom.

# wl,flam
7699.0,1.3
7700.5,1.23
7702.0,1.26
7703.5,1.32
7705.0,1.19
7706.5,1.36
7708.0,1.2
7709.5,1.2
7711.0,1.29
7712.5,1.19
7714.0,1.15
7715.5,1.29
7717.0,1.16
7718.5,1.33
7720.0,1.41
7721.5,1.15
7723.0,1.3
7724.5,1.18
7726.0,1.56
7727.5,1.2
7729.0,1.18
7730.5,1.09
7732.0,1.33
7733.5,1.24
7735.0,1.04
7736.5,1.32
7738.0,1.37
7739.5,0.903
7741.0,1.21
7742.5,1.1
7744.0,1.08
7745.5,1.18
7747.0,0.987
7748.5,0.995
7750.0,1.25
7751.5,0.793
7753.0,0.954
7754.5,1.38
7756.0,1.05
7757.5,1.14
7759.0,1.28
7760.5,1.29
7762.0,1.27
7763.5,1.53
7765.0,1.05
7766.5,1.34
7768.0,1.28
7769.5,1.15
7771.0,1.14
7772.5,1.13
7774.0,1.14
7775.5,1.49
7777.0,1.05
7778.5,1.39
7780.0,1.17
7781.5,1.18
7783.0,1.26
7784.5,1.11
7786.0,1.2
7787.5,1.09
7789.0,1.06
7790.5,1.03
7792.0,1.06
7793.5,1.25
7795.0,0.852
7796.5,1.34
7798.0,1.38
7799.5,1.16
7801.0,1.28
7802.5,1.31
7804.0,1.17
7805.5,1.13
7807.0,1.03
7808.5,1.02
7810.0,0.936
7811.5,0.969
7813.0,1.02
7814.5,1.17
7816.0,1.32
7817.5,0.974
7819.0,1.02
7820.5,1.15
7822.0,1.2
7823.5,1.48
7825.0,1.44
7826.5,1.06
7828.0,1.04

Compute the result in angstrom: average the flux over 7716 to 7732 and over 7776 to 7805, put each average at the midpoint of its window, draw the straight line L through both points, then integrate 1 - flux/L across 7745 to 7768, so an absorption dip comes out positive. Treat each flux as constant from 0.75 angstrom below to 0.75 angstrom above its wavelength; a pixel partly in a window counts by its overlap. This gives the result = 0.9 angstrom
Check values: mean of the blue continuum 1.26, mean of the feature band 1.17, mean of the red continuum 1.18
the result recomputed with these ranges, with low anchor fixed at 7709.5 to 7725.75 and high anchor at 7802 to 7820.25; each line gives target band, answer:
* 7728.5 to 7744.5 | 0.6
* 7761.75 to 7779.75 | -1.3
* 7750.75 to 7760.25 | 0.6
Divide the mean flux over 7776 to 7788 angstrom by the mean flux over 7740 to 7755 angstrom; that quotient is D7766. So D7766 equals 1.10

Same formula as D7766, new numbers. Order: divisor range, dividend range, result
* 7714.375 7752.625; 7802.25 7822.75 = 0.93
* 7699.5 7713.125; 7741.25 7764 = 0.92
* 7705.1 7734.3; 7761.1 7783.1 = 0.99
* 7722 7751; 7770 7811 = 0.98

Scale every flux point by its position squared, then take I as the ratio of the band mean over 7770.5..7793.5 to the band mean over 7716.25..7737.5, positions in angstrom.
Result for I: 0.9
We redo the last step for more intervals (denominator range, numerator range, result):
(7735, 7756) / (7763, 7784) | 1.11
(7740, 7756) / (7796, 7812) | 1.08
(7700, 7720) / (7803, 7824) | 0.91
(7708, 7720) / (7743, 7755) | 0.87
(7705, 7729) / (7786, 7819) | 0.91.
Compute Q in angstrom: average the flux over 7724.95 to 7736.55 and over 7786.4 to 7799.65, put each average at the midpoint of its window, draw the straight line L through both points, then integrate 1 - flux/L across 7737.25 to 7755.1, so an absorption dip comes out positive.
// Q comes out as 1.7 angstrom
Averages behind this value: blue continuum 1.24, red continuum 1.14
